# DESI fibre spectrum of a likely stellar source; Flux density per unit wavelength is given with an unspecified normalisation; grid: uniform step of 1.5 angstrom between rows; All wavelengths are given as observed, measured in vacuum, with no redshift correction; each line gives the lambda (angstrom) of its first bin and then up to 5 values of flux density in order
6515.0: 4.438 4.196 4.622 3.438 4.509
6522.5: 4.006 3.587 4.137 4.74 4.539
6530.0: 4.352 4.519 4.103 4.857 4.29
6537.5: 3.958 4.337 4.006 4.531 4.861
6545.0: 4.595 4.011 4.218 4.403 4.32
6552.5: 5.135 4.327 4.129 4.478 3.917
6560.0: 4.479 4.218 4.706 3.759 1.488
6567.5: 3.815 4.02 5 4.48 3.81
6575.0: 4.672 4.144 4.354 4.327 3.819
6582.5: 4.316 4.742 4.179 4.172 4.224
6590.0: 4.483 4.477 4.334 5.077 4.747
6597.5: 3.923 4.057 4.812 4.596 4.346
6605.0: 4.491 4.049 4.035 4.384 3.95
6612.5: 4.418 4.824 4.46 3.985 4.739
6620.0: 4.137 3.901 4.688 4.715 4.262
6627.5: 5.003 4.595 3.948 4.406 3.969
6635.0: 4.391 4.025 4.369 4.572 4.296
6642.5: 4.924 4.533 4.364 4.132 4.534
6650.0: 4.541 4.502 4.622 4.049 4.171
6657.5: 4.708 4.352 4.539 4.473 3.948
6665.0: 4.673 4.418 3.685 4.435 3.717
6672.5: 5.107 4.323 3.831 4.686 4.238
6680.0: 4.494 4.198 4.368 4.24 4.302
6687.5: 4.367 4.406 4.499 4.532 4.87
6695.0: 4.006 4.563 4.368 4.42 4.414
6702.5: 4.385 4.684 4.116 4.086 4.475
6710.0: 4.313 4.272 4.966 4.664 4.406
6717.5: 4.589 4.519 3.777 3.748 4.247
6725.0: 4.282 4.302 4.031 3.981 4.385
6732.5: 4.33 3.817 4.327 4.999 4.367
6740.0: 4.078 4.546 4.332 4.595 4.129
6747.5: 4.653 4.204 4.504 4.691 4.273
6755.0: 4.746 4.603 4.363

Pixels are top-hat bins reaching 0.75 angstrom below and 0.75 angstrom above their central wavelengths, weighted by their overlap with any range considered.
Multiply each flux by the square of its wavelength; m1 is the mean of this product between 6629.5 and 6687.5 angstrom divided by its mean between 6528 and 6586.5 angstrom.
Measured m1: 1.05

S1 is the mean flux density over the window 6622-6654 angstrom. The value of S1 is 4.44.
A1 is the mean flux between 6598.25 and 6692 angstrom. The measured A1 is 4.37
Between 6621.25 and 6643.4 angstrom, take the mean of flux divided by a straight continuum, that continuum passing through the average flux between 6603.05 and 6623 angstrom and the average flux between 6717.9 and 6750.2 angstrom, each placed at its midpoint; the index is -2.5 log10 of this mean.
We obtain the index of -0.03 mag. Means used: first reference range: 4.3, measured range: 4.42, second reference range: 4.28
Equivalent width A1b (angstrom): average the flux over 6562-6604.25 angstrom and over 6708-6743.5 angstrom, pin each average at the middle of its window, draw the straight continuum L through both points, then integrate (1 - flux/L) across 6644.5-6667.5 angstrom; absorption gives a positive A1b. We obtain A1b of -0.6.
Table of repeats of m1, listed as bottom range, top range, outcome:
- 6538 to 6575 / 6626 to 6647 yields 1.07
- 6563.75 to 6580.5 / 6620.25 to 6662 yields 1.13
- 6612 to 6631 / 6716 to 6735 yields 0.97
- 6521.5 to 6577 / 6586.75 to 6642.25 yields 1.05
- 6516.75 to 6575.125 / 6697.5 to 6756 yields 1.09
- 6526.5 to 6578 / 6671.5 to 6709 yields 1.07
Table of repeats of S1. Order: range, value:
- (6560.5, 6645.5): 4.31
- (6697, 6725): 4.36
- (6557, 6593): 4.17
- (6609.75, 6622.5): 4.31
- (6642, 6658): 4.45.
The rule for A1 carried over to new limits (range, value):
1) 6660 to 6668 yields 4.34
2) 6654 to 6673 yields 4.32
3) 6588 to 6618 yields 4.39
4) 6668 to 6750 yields 4.35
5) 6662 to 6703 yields 4.35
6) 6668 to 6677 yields 4.27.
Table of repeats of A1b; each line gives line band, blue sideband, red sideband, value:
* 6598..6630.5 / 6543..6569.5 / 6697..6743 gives -1.3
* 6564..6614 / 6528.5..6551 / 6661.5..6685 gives 1.2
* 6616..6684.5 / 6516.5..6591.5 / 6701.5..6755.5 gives -1.0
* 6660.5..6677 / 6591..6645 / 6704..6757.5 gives 0.3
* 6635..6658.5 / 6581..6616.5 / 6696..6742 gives -0.3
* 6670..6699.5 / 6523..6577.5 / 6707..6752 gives -0.4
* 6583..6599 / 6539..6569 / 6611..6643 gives -0.5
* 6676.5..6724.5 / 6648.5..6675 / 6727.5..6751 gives -0.3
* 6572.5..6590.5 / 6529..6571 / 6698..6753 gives 0.0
